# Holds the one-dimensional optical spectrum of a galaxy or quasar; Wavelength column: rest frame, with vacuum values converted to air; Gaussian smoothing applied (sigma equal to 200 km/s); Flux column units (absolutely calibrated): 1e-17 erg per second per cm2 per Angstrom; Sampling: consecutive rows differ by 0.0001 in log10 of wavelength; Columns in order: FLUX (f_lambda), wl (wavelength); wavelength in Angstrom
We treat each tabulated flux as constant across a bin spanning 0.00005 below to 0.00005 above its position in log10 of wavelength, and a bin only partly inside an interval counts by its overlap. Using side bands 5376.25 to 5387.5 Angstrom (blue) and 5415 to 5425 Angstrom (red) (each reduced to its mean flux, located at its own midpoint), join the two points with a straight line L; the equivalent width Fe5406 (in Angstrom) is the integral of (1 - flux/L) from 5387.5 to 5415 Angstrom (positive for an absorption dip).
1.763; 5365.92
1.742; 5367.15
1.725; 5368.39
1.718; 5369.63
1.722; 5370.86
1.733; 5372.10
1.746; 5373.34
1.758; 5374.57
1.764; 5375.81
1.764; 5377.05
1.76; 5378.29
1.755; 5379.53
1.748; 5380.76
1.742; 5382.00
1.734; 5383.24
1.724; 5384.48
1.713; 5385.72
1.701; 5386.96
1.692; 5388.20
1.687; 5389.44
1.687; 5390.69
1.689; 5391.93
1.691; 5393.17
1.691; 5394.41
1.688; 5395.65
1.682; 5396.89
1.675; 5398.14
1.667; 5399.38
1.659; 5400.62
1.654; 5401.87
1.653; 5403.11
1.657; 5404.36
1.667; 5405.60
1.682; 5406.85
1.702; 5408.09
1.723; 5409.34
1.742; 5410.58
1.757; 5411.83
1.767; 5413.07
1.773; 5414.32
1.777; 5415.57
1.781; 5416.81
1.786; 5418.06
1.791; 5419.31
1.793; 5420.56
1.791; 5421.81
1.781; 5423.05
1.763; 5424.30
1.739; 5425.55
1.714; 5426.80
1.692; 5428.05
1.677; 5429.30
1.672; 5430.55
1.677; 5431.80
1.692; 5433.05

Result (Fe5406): 1.0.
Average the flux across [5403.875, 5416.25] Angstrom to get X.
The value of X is 1.73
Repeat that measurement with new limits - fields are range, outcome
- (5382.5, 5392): 1.7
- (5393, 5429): 1.72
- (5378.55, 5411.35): 1.7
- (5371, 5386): 1.75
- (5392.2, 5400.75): 1.68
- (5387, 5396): 1.69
